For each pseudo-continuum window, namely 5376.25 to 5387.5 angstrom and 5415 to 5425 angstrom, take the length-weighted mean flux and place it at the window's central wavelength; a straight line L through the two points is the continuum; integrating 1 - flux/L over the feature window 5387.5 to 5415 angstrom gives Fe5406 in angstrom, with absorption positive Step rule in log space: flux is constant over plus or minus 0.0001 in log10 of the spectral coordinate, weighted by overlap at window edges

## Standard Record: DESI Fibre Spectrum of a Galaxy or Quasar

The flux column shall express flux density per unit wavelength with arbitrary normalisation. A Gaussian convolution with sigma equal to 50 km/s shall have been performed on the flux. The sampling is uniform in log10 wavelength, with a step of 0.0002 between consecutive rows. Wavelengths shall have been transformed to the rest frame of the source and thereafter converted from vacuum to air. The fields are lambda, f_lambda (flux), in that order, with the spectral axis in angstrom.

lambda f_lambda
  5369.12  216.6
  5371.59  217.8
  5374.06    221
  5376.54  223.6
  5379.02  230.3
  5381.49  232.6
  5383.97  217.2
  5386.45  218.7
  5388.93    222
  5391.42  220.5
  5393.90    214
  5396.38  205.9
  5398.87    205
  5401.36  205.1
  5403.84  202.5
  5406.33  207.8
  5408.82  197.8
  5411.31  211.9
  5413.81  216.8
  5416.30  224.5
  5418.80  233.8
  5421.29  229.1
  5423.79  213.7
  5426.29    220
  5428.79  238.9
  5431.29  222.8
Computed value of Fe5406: 1.84 angstrom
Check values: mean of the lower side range 225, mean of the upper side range 225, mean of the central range 210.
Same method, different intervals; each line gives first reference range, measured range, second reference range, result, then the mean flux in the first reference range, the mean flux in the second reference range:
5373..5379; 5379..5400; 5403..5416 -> 0.0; 224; 209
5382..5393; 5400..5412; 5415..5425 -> 1.0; 220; 225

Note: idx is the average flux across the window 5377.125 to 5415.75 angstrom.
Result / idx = 214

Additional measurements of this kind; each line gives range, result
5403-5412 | 205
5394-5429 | 214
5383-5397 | 217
